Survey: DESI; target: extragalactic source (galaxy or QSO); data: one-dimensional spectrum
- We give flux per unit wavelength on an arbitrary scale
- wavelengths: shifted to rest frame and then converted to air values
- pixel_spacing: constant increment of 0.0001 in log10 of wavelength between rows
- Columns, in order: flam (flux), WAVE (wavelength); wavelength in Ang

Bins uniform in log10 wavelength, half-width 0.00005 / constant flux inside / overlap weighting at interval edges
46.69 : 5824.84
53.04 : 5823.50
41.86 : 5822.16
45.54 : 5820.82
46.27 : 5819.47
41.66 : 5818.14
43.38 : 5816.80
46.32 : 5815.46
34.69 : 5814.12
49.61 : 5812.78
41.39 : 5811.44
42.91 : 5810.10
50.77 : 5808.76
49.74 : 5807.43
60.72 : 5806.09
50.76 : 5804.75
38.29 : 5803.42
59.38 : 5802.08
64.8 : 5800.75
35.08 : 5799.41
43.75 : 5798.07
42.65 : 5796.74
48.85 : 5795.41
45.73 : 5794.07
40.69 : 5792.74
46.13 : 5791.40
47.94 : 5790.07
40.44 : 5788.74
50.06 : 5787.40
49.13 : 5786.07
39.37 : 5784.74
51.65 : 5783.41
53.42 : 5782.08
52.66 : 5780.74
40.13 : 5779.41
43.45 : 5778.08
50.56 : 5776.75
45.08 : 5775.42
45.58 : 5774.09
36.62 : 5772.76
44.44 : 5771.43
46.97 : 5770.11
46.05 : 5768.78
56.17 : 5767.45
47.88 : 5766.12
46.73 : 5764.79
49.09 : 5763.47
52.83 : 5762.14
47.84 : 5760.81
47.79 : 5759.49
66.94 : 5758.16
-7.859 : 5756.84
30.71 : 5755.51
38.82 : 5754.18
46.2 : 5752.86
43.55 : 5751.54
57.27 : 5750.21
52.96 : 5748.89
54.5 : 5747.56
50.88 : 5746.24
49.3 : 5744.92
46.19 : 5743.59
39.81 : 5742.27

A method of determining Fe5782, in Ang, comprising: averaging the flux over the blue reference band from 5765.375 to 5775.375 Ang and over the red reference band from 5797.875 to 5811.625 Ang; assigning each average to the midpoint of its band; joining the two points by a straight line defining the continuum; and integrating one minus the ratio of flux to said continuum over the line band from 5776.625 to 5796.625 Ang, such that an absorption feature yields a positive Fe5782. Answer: 0.5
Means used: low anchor 46.2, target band 46.5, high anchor 49.3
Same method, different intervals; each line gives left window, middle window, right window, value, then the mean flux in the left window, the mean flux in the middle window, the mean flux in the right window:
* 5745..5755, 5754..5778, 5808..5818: 1.8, 48.9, 44.1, 44.1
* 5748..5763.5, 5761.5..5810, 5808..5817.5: -3.9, 43.8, 47.5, 44.2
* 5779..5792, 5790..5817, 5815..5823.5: -0.5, 47.2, 46.9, 44.8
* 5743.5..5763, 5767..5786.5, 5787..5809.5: 0.0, 45.2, 46.6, 47.9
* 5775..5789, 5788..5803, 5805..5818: 0.0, 47.1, 46.7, 46.5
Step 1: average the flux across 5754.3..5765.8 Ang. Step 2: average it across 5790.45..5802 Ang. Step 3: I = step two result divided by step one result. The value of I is 1.12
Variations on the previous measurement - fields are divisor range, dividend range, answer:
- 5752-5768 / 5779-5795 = 1.07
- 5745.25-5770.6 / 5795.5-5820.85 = 1.02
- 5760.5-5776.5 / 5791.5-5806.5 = 1.02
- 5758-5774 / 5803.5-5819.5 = 0.95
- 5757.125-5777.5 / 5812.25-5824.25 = 0.94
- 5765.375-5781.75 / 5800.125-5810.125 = 1.14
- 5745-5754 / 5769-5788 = 0.92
